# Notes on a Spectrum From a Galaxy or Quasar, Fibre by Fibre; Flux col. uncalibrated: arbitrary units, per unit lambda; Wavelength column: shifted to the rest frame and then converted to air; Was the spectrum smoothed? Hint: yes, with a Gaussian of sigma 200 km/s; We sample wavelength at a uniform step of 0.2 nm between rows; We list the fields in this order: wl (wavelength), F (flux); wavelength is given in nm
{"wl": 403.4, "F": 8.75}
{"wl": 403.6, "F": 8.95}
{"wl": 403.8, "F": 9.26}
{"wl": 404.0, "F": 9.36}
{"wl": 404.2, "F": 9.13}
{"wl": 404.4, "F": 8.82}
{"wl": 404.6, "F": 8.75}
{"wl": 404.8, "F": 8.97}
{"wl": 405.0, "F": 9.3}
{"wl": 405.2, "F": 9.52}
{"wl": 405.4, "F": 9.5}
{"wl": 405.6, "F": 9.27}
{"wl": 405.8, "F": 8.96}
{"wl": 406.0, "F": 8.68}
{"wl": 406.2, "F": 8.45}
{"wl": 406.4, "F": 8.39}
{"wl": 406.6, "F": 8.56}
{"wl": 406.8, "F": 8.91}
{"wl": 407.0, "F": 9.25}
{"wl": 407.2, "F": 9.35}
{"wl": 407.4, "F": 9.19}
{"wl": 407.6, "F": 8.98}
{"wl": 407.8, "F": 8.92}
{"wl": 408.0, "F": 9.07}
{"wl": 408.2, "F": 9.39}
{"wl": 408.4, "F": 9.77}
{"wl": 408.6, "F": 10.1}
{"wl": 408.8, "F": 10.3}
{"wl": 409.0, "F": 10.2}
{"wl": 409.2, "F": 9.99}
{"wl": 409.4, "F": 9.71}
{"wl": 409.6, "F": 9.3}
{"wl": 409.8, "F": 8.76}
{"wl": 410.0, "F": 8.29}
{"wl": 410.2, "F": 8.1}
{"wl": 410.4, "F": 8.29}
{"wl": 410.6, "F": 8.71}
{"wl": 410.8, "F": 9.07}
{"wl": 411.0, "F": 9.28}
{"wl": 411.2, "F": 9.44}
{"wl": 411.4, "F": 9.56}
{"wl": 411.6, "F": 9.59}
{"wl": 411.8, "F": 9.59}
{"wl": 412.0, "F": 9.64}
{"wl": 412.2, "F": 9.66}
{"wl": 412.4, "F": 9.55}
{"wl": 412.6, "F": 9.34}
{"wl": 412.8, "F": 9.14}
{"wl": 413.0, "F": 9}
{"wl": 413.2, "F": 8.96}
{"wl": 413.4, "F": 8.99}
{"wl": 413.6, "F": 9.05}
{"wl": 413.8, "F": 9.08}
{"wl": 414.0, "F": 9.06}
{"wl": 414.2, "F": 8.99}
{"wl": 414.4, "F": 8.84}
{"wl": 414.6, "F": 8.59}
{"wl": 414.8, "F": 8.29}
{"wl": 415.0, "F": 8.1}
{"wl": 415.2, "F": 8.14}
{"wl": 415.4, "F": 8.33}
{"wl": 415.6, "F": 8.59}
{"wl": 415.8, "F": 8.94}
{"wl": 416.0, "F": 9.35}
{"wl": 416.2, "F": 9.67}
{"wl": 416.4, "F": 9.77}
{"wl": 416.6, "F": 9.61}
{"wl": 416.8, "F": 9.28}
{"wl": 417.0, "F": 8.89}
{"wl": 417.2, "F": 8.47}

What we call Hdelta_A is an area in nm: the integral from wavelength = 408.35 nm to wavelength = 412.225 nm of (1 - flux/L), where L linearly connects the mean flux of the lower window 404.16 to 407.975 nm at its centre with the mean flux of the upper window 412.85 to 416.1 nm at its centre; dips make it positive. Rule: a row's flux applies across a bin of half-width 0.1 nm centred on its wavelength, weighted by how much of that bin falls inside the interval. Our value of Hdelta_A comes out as -0.206 nm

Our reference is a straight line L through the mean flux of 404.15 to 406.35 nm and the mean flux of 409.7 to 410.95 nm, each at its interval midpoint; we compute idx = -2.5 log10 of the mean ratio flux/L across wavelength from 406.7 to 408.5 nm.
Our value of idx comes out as -0.05 mag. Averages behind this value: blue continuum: 9.01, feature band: 9.2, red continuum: 8.57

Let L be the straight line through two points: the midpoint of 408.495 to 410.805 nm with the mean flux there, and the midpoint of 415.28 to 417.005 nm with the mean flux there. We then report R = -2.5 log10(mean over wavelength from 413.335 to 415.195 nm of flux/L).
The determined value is 0.05 mag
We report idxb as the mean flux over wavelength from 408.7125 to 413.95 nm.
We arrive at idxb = 9.25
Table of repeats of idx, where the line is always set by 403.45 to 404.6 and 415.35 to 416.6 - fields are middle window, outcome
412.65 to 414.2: 0.013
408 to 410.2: -0.045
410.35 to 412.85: -0.022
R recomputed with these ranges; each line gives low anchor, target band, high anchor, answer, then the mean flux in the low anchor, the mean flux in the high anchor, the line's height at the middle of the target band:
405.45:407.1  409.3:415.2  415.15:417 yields 0.00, 8.83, 9.09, 8.99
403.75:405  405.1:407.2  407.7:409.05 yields 0.04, 9.06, 9.66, 9.33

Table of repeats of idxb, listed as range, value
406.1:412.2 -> 9.21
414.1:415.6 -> 8.48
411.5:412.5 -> 9.61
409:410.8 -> 8.98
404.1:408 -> 9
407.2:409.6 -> 9.58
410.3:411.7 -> 9.13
